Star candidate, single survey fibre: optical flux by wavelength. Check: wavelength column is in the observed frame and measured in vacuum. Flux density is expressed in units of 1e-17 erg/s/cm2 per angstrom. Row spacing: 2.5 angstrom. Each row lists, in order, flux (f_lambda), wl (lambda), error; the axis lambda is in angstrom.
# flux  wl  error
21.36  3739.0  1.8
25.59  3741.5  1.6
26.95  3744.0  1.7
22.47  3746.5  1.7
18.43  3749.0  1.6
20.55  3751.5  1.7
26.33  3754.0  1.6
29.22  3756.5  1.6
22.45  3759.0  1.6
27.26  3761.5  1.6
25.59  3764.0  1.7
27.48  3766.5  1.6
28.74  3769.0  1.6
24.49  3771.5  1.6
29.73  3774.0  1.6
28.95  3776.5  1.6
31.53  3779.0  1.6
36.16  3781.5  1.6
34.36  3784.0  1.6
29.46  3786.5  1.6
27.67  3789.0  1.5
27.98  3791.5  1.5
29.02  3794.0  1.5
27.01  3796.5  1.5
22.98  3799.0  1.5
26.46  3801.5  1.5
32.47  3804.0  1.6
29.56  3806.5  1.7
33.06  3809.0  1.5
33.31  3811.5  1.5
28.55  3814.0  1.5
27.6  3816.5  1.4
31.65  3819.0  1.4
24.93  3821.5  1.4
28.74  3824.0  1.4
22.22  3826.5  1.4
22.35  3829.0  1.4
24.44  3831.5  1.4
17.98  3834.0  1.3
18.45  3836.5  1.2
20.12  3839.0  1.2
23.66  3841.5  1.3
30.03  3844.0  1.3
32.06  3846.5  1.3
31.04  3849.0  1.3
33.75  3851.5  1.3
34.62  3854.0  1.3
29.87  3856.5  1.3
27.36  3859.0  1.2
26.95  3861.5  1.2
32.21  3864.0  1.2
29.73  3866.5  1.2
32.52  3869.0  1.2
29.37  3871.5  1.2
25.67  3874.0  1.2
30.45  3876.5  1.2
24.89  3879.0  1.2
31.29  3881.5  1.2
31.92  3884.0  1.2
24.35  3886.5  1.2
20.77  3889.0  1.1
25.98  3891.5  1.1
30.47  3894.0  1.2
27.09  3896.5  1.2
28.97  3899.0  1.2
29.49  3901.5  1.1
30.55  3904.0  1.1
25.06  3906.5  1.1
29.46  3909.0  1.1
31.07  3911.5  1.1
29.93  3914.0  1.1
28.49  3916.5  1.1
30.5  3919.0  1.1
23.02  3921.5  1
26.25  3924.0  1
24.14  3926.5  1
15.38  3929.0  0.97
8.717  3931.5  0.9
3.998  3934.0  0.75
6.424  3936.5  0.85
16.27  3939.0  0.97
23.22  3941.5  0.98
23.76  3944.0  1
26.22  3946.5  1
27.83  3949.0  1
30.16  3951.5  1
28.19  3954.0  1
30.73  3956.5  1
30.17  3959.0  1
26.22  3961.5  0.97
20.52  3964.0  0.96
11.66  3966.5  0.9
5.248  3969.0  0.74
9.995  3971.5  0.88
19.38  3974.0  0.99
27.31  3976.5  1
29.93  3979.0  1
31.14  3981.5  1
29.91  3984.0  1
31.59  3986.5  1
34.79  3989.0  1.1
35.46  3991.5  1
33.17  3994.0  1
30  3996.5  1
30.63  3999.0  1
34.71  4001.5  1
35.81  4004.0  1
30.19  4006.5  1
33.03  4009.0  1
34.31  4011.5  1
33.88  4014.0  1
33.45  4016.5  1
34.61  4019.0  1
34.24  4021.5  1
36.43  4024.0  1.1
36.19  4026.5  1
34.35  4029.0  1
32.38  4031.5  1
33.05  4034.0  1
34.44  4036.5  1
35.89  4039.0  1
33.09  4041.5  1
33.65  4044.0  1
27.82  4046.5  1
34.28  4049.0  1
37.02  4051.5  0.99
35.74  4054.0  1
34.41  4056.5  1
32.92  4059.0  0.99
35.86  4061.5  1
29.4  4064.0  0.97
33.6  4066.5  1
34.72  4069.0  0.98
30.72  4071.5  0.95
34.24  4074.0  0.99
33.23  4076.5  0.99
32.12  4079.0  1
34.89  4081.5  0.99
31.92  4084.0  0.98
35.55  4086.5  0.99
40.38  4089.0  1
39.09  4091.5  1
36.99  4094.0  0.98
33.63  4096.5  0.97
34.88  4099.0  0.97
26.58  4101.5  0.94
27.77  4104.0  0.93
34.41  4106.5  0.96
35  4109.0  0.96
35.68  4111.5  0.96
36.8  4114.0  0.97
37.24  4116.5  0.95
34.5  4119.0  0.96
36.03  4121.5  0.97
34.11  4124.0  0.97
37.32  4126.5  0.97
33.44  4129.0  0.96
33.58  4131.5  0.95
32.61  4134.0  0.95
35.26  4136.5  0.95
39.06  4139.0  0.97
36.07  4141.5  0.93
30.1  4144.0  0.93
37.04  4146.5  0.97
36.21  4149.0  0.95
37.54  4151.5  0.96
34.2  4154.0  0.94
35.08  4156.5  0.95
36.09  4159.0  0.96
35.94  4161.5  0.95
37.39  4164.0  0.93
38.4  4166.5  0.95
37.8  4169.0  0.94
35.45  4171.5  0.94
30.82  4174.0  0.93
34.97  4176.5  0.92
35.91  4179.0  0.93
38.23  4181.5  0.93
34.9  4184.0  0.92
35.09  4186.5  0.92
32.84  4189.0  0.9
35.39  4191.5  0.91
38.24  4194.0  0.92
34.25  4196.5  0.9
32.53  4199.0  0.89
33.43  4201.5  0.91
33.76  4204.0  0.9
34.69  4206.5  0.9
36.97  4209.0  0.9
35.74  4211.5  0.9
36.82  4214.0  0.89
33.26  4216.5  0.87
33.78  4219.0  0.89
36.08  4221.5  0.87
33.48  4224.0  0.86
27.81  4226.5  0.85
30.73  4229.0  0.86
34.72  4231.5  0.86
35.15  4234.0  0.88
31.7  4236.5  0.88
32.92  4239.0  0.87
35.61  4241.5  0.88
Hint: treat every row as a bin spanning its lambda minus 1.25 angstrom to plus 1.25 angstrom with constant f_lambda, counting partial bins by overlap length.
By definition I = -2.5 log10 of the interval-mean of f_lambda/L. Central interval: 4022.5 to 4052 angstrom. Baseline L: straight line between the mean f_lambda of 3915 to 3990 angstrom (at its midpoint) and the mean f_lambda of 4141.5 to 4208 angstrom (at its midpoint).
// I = -0.23 mag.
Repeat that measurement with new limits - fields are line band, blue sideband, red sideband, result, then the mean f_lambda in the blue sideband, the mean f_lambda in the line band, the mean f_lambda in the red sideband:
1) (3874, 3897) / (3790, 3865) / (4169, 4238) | 0.051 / 27.7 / 27.4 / 34.4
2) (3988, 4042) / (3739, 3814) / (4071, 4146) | -0.041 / 27.7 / 33.8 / 34.5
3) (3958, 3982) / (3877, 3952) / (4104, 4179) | 0.293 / 24.5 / 20.8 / 35.3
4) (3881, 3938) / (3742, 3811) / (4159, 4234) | 0.222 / 27.7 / 24.4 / 34.8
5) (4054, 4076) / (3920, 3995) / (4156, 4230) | -0.174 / 23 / 33.4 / 34.9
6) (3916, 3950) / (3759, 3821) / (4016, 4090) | 0.497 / 29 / 20.1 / 34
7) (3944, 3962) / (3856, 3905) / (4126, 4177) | 0.076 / 28.5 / 28.3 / 35.4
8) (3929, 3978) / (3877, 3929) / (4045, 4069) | 0.436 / 27.4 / 19.7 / 33.5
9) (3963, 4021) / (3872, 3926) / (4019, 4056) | 0.139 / 27.9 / 28.4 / 34.2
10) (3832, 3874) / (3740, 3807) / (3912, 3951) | -0.155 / 27.3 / 28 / 21.3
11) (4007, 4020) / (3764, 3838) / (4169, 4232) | -0.077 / 27.8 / 33.6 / 34.5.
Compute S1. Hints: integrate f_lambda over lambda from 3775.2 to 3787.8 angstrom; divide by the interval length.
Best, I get 32.1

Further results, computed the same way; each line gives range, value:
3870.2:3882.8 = 28.4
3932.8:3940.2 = 8.88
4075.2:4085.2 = 33.1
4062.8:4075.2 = 32.5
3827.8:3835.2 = 21.6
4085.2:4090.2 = 37.9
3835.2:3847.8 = 24.9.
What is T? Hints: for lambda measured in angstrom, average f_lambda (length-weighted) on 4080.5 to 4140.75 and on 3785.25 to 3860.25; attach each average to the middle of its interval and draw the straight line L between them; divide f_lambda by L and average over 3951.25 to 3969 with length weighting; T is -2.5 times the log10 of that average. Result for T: 0.293 mag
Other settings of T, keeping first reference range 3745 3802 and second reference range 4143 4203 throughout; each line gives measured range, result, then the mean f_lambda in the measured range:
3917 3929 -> 0.20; 25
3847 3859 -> -0.11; 31.8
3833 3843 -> 0.36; 20.4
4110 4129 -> -0.05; 35.8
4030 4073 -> -0.02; 33.5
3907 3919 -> 0.02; 29.5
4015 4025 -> -0.08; 34.6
